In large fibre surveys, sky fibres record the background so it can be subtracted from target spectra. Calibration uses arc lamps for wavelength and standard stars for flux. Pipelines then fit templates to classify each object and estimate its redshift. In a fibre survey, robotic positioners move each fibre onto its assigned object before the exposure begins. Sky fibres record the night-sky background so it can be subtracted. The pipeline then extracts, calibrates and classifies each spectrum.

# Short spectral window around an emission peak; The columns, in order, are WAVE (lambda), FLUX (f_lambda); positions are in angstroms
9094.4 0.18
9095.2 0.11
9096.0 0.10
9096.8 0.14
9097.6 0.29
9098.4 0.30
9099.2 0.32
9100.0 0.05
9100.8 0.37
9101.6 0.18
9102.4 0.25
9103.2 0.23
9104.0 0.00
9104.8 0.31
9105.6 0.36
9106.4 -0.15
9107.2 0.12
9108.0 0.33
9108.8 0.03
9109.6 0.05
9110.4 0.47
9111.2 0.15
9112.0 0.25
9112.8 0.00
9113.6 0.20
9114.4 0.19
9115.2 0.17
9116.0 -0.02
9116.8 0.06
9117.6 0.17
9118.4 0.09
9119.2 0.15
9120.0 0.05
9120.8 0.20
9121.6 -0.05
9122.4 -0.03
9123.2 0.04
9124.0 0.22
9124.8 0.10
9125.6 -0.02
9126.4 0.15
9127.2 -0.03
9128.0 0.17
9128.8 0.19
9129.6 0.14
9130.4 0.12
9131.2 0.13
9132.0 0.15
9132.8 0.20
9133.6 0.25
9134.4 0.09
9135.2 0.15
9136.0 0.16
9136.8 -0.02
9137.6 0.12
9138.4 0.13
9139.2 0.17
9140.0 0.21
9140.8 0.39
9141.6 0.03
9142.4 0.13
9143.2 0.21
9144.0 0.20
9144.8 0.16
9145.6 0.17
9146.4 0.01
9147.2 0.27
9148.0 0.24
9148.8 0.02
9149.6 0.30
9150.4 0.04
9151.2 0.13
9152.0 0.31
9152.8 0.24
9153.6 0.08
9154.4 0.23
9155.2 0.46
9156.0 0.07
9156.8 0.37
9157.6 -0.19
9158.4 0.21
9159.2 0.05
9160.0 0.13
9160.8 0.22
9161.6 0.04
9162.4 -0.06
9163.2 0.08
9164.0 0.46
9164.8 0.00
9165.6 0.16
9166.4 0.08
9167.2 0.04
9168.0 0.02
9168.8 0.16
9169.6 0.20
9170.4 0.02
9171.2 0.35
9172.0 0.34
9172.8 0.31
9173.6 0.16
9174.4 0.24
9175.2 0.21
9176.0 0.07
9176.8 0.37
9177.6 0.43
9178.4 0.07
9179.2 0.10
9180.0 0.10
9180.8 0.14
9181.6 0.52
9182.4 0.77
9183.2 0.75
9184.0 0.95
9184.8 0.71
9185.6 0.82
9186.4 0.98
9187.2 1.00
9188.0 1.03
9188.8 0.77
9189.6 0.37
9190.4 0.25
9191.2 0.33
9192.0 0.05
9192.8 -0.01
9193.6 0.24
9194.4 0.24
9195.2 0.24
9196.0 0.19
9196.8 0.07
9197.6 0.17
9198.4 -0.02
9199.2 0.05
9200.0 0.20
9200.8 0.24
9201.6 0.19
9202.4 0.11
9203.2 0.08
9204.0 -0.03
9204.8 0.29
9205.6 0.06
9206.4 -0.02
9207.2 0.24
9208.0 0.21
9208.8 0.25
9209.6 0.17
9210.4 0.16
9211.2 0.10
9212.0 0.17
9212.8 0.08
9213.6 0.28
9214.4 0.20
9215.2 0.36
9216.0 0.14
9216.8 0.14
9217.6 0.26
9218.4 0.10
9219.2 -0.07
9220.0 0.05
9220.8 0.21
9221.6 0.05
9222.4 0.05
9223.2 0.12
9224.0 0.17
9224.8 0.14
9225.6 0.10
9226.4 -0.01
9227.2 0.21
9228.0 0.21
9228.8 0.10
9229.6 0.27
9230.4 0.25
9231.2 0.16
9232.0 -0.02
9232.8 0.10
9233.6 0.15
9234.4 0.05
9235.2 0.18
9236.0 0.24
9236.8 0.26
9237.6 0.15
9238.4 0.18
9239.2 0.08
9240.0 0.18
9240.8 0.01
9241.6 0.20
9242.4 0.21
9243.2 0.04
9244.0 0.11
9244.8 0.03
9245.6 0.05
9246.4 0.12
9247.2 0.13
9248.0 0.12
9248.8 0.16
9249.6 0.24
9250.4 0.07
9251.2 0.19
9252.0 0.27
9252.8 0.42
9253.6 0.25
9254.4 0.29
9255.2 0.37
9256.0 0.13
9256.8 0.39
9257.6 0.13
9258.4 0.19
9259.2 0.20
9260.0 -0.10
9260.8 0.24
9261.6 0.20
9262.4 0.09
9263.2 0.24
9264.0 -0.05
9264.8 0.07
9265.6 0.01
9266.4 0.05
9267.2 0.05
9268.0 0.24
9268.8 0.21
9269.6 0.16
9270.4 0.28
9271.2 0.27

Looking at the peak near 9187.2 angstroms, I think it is Hbeta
